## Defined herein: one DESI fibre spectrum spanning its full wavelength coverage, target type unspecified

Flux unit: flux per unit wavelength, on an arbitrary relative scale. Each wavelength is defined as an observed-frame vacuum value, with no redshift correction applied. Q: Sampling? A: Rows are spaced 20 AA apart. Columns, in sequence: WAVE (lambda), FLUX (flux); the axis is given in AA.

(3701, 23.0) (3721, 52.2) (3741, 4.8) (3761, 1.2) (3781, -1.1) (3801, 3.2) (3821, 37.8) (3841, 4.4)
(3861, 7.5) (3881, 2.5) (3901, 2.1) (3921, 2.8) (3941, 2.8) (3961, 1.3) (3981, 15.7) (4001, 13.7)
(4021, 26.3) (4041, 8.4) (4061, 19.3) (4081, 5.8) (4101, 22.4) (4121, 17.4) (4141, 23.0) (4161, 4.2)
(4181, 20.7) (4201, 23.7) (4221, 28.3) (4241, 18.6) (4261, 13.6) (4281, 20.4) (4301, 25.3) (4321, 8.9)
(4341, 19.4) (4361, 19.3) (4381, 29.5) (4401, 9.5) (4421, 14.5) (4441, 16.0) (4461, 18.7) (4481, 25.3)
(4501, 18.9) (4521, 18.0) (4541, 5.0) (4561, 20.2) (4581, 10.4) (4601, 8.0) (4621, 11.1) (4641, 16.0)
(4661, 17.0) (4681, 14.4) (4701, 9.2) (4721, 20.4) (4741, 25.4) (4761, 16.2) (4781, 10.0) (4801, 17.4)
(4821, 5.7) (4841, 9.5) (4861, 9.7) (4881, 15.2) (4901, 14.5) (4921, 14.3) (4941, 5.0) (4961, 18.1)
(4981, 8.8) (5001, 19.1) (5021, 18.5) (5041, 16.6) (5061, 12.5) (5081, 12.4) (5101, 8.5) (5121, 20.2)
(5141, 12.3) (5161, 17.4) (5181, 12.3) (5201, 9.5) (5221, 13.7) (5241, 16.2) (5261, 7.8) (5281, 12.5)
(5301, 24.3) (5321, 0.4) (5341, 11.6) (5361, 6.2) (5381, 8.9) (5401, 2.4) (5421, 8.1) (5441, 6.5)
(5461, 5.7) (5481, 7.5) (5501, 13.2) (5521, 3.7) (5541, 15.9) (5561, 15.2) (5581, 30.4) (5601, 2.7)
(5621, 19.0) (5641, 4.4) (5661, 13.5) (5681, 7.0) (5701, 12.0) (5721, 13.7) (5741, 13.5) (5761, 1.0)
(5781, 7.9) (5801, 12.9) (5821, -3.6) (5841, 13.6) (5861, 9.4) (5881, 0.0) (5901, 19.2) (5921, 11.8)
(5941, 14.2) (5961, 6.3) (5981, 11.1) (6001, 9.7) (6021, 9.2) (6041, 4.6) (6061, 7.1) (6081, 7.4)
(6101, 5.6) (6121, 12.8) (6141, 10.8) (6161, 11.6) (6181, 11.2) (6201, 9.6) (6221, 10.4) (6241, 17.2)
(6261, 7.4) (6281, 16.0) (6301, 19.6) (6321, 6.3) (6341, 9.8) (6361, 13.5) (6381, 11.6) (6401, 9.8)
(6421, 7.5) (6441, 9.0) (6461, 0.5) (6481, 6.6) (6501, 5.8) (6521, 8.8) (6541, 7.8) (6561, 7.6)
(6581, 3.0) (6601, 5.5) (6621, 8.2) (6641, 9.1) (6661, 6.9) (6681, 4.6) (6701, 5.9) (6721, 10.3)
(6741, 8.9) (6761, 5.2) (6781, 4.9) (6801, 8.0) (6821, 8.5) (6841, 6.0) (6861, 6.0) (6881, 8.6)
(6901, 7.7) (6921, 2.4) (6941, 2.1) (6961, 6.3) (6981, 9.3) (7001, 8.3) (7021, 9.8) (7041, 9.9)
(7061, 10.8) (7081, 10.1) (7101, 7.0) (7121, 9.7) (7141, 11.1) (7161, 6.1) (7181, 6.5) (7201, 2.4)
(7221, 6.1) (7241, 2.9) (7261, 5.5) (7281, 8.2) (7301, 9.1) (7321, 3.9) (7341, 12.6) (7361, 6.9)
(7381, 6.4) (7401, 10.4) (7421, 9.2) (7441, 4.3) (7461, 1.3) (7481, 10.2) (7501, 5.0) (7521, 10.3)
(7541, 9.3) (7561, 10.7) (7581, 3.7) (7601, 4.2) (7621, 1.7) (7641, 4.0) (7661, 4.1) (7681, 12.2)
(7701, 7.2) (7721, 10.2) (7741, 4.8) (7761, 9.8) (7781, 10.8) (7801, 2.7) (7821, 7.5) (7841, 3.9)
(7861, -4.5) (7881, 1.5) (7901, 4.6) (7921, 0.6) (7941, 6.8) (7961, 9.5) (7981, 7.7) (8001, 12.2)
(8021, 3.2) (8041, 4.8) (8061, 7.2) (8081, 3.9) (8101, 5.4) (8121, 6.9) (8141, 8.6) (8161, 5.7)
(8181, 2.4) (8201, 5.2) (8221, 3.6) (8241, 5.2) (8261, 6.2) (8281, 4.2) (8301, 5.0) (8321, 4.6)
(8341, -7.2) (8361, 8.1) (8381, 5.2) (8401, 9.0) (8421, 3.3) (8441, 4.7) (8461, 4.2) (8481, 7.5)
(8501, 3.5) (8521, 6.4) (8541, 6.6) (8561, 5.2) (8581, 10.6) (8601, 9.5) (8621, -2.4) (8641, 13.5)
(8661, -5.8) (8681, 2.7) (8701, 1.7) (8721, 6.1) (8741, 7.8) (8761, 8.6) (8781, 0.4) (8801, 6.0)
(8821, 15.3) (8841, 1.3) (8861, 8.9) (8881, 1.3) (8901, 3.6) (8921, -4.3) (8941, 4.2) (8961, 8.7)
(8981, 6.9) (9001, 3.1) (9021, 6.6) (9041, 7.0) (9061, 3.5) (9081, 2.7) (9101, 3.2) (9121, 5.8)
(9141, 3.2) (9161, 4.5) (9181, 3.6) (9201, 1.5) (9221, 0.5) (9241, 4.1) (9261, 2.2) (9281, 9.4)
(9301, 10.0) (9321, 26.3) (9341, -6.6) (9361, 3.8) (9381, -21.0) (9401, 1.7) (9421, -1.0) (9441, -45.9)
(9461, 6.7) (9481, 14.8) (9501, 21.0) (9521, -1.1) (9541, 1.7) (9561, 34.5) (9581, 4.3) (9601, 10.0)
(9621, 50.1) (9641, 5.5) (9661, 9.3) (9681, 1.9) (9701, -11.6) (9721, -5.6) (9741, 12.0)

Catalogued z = 1.58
